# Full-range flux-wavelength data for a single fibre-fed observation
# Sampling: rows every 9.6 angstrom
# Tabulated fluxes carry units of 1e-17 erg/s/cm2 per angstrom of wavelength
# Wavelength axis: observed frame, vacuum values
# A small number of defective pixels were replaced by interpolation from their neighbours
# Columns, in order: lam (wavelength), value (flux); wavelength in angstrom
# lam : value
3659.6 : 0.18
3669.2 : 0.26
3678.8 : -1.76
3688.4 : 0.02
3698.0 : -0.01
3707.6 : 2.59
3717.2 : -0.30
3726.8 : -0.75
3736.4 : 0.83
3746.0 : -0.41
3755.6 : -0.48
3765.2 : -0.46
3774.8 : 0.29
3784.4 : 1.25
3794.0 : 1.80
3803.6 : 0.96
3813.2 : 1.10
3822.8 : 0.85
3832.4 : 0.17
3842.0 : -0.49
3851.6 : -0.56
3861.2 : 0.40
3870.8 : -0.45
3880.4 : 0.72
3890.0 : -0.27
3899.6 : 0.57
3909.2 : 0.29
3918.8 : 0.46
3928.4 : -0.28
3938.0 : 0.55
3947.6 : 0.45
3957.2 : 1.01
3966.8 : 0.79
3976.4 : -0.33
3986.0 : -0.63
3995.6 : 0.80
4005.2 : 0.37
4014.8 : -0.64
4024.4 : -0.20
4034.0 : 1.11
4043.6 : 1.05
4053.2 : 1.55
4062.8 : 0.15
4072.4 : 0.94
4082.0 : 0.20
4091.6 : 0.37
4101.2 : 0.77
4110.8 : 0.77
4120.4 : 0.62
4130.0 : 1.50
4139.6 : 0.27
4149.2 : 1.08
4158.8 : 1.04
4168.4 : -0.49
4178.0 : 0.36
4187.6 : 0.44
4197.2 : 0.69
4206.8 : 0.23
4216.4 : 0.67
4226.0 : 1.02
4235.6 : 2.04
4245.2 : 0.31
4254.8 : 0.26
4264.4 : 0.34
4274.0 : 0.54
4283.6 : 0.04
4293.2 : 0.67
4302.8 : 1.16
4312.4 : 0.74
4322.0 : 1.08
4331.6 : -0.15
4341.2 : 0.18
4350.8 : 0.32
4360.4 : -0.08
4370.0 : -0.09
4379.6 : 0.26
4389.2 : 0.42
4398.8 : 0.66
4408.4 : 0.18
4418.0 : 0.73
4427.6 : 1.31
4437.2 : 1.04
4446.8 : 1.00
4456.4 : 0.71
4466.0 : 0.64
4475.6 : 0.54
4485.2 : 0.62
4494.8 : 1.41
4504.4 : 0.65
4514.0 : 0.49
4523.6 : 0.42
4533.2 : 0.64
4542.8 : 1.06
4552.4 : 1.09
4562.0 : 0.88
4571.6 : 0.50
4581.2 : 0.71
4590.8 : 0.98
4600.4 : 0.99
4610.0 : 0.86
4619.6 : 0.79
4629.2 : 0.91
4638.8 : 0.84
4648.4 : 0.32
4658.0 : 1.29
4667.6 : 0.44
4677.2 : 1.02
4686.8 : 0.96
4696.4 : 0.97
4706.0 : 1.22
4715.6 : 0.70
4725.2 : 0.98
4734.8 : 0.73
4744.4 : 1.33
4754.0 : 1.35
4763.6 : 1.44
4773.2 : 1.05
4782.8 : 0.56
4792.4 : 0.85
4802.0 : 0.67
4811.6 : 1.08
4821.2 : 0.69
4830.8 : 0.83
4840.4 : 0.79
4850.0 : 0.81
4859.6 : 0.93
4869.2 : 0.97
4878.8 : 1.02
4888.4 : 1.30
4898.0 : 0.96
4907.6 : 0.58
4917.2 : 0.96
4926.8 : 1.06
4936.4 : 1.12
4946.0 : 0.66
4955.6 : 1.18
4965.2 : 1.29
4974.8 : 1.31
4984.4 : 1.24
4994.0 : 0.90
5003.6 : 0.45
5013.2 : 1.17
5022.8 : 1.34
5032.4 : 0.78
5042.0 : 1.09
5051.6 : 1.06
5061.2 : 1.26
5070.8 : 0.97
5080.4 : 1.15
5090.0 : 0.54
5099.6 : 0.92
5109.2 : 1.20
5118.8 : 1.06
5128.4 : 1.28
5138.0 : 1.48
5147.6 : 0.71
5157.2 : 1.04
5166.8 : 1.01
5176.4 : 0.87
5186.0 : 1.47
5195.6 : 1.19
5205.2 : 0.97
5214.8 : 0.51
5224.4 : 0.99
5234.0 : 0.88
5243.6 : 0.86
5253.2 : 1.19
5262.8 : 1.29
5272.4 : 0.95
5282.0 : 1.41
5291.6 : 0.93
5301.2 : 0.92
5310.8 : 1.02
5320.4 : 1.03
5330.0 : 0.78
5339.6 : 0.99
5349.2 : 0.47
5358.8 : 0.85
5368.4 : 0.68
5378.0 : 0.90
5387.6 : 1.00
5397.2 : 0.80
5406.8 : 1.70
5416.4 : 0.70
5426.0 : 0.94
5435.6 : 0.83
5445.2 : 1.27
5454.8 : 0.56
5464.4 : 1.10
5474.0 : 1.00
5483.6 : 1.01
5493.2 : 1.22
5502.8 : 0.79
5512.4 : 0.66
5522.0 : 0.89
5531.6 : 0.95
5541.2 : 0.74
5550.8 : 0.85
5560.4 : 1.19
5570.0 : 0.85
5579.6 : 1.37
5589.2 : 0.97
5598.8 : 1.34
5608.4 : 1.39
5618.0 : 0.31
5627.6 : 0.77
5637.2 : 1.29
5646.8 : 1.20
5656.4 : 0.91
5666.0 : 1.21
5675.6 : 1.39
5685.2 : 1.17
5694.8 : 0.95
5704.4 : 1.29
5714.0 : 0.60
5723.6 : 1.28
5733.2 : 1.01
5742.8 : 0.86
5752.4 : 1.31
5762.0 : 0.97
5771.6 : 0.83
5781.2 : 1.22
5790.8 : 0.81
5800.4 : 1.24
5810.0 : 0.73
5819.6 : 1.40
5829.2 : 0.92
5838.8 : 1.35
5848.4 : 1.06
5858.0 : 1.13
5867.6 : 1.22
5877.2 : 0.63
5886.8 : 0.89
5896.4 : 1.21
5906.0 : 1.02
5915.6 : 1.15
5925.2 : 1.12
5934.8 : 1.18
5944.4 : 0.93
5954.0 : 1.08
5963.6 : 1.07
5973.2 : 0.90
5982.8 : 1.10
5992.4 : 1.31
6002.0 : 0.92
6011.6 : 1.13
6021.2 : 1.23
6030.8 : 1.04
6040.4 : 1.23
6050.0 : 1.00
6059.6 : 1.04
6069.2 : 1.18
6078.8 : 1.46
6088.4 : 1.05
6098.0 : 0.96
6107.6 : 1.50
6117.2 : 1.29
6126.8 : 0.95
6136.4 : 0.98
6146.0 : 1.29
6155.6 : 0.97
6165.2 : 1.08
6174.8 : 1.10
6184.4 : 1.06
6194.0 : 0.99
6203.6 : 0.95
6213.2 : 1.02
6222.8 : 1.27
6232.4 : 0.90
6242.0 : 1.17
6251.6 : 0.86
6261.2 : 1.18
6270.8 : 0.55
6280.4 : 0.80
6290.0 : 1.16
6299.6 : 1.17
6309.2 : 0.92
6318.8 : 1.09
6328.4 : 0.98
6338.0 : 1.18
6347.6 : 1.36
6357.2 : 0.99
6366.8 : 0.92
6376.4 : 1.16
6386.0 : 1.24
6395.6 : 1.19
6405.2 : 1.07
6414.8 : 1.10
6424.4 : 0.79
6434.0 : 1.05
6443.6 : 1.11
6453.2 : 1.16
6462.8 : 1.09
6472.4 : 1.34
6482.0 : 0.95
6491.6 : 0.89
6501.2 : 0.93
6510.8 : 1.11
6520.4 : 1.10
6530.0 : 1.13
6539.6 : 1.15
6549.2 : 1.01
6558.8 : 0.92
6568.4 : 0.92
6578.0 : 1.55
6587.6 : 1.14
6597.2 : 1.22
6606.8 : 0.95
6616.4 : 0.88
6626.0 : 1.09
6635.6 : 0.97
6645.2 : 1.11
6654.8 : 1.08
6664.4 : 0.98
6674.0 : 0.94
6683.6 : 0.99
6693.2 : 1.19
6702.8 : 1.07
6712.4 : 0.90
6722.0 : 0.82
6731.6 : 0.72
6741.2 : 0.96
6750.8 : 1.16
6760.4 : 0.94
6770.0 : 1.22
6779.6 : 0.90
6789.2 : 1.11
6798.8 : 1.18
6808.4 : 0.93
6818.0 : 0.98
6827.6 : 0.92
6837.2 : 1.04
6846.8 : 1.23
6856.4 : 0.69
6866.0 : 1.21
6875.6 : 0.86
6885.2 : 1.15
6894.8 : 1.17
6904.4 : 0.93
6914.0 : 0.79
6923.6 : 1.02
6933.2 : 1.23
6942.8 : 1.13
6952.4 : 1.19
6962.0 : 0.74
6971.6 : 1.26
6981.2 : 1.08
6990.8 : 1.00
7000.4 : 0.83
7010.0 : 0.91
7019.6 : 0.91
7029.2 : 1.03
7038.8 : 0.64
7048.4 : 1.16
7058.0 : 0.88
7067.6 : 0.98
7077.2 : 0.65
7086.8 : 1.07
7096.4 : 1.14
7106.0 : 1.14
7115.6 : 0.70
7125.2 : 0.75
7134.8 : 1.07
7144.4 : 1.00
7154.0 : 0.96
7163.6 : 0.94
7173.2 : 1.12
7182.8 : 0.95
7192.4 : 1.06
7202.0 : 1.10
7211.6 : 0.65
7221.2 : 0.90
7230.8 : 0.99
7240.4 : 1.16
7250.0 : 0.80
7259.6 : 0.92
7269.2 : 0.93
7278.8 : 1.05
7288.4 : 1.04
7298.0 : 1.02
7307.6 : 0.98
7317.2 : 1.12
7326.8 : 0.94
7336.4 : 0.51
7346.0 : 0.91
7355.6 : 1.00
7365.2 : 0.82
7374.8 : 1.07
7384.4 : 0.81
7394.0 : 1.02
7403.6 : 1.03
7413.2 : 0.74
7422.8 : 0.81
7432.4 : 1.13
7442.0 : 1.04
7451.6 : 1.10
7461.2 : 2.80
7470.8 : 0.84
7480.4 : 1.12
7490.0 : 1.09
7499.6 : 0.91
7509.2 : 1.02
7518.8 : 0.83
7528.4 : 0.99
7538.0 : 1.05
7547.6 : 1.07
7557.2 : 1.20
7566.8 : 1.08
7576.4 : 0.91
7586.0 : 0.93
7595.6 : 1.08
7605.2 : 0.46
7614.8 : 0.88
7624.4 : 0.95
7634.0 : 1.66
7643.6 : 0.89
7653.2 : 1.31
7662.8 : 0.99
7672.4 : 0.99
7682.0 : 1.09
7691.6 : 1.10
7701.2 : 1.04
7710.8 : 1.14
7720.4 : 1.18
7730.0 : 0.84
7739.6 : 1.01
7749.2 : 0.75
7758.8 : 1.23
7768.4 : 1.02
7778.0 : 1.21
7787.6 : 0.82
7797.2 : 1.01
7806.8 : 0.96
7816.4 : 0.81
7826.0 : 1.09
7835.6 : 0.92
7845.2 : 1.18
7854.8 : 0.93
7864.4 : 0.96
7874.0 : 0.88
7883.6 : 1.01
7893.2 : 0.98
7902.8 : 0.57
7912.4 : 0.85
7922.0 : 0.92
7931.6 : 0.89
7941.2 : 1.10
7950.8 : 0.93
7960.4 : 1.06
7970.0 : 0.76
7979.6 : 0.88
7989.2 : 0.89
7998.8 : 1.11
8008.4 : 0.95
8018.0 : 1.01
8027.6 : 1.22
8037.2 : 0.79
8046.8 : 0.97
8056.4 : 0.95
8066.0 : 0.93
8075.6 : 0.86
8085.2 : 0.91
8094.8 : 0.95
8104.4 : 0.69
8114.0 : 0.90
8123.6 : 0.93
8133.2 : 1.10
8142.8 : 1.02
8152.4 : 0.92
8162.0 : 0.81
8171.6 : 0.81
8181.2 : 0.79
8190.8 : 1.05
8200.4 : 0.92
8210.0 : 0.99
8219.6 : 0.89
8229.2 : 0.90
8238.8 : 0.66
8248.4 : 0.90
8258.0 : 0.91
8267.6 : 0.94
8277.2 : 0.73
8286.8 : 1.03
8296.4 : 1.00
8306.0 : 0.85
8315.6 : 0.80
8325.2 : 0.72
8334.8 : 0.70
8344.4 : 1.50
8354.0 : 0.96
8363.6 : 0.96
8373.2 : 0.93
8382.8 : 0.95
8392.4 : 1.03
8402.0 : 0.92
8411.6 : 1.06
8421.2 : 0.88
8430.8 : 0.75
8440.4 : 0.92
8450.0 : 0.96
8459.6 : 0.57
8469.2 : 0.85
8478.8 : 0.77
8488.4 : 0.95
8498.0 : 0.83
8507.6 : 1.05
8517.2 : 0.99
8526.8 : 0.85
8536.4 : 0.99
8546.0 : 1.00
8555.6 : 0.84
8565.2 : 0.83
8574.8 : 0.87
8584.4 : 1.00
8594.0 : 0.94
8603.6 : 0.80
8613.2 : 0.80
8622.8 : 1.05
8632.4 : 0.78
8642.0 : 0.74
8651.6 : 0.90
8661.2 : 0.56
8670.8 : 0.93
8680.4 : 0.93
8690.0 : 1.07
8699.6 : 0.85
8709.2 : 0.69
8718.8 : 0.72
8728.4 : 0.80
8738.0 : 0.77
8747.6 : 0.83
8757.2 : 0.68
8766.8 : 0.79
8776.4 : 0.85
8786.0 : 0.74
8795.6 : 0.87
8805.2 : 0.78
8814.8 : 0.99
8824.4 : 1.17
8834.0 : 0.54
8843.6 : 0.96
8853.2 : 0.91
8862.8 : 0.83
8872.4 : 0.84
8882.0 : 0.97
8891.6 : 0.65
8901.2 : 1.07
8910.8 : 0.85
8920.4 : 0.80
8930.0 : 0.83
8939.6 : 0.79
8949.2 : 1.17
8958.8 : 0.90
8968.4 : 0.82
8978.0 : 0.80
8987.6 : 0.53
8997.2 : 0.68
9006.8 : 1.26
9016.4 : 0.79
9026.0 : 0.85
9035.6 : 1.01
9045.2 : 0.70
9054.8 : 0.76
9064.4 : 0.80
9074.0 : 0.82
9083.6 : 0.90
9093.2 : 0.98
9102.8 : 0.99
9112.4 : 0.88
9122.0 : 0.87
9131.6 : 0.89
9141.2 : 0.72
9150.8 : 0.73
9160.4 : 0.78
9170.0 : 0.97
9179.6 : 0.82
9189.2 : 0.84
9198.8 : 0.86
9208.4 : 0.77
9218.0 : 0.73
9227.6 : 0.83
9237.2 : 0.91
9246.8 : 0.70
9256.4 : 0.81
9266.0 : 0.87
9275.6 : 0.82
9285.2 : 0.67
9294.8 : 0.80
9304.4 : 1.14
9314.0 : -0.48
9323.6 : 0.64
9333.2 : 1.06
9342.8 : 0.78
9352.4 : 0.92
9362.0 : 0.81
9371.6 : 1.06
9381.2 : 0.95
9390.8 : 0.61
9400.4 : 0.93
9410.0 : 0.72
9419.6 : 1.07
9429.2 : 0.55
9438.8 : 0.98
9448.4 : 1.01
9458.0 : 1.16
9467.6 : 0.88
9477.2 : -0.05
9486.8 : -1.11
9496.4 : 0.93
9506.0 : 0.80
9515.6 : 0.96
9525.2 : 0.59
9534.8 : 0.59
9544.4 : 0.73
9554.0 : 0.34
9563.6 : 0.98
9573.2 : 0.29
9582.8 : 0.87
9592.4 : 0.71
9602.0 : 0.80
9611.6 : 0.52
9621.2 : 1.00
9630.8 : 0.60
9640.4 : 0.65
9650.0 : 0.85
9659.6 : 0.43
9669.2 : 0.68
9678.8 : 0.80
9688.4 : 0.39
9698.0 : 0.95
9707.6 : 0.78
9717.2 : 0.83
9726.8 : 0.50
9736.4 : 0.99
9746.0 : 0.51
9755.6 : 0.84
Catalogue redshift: 0.137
